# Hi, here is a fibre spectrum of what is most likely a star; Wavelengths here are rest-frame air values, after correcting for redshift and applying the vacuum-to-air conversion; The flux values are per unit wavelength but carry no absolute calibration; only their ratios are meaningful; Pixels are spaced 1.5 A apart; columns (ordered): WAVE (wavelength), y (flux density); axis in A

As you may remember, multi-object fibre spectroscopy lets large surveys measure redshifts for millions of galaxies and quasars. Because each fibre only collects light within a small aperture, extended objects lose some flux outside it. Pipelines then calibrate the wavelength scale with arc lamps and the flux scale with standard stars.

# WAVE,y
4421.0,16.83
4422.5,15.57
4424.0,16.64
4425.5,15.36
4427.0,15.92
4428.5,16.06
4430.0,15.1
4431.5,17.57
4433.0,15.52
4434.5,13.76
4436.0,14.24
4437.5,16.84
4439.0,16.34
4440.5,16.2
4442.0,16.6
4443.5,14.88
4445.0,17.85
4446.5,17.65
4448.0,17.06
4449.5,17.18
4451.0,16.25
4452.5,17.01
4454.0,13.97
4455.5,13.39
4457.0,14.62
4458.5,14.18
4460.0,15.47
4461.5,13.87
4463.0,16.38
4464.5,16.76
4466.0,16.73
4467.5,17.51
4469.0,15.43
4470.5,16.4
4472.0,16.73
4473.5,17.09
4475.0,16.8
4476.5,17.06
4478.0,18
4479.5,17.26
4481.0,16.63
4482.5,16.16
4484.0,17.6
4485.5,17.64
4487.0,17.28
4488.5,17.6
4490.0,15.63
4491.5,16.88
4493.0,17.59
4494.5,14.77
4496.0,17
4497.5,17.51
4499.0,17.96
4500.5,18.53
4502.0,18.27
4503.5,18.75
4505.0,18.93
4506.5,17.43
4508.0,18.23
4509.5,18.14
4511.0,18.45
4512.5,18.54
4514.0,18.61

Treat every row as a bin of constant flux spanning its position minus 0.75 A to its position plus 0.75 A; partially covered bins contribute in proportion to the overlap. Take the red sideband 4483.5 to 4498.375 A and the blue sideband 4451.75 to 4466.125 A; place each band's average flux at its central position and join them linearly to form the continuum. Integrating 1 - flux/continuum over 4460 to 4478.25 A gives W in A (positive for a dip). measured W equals -0.9 A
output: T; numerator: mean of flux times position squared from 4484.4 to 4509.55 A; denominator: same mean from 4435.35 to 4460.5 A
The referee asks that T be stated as 1.1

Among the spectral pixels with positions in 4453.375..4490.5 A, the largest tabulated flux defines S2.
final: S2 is 18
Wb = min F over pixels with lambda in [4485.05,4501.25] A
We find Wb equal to 14.77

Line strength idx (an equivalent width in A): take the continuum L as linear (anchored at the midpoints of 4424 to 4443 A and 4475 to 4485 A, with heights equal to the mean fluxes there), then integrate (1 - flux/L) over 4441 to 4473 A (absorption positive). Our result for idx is 0.9 A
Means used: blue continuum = 15.8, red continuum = 17.1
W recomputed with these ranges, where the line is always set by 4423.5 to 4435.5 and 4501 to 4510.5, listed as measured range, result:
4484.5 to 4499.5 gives 0.71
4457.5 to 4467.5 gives 0.68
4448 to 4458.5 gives 0.68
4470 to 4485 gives 0.30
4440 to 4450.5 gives -0.35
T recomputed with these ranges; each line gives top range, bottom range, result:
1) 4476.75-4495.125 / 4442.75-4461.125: 1.09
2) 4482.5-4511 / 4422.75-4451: 1.12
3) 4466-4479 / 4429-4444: 1.09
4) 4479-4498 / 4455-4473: 1.09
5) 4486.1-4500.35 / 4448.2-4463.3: 1.13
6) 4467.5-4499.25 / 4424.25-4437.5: 1.11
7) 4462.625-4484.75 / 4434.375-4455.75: 1.06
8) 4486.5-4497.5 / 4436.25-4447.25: 1.04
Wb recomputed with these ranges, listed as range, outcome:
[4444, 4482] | 13.39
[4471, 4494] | 15.63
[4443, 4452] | 14.88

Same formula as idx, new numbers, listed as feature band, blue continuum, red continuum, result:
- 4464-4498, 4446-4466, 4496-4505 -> 0.4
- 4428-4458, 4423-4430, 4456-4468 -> -0.3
